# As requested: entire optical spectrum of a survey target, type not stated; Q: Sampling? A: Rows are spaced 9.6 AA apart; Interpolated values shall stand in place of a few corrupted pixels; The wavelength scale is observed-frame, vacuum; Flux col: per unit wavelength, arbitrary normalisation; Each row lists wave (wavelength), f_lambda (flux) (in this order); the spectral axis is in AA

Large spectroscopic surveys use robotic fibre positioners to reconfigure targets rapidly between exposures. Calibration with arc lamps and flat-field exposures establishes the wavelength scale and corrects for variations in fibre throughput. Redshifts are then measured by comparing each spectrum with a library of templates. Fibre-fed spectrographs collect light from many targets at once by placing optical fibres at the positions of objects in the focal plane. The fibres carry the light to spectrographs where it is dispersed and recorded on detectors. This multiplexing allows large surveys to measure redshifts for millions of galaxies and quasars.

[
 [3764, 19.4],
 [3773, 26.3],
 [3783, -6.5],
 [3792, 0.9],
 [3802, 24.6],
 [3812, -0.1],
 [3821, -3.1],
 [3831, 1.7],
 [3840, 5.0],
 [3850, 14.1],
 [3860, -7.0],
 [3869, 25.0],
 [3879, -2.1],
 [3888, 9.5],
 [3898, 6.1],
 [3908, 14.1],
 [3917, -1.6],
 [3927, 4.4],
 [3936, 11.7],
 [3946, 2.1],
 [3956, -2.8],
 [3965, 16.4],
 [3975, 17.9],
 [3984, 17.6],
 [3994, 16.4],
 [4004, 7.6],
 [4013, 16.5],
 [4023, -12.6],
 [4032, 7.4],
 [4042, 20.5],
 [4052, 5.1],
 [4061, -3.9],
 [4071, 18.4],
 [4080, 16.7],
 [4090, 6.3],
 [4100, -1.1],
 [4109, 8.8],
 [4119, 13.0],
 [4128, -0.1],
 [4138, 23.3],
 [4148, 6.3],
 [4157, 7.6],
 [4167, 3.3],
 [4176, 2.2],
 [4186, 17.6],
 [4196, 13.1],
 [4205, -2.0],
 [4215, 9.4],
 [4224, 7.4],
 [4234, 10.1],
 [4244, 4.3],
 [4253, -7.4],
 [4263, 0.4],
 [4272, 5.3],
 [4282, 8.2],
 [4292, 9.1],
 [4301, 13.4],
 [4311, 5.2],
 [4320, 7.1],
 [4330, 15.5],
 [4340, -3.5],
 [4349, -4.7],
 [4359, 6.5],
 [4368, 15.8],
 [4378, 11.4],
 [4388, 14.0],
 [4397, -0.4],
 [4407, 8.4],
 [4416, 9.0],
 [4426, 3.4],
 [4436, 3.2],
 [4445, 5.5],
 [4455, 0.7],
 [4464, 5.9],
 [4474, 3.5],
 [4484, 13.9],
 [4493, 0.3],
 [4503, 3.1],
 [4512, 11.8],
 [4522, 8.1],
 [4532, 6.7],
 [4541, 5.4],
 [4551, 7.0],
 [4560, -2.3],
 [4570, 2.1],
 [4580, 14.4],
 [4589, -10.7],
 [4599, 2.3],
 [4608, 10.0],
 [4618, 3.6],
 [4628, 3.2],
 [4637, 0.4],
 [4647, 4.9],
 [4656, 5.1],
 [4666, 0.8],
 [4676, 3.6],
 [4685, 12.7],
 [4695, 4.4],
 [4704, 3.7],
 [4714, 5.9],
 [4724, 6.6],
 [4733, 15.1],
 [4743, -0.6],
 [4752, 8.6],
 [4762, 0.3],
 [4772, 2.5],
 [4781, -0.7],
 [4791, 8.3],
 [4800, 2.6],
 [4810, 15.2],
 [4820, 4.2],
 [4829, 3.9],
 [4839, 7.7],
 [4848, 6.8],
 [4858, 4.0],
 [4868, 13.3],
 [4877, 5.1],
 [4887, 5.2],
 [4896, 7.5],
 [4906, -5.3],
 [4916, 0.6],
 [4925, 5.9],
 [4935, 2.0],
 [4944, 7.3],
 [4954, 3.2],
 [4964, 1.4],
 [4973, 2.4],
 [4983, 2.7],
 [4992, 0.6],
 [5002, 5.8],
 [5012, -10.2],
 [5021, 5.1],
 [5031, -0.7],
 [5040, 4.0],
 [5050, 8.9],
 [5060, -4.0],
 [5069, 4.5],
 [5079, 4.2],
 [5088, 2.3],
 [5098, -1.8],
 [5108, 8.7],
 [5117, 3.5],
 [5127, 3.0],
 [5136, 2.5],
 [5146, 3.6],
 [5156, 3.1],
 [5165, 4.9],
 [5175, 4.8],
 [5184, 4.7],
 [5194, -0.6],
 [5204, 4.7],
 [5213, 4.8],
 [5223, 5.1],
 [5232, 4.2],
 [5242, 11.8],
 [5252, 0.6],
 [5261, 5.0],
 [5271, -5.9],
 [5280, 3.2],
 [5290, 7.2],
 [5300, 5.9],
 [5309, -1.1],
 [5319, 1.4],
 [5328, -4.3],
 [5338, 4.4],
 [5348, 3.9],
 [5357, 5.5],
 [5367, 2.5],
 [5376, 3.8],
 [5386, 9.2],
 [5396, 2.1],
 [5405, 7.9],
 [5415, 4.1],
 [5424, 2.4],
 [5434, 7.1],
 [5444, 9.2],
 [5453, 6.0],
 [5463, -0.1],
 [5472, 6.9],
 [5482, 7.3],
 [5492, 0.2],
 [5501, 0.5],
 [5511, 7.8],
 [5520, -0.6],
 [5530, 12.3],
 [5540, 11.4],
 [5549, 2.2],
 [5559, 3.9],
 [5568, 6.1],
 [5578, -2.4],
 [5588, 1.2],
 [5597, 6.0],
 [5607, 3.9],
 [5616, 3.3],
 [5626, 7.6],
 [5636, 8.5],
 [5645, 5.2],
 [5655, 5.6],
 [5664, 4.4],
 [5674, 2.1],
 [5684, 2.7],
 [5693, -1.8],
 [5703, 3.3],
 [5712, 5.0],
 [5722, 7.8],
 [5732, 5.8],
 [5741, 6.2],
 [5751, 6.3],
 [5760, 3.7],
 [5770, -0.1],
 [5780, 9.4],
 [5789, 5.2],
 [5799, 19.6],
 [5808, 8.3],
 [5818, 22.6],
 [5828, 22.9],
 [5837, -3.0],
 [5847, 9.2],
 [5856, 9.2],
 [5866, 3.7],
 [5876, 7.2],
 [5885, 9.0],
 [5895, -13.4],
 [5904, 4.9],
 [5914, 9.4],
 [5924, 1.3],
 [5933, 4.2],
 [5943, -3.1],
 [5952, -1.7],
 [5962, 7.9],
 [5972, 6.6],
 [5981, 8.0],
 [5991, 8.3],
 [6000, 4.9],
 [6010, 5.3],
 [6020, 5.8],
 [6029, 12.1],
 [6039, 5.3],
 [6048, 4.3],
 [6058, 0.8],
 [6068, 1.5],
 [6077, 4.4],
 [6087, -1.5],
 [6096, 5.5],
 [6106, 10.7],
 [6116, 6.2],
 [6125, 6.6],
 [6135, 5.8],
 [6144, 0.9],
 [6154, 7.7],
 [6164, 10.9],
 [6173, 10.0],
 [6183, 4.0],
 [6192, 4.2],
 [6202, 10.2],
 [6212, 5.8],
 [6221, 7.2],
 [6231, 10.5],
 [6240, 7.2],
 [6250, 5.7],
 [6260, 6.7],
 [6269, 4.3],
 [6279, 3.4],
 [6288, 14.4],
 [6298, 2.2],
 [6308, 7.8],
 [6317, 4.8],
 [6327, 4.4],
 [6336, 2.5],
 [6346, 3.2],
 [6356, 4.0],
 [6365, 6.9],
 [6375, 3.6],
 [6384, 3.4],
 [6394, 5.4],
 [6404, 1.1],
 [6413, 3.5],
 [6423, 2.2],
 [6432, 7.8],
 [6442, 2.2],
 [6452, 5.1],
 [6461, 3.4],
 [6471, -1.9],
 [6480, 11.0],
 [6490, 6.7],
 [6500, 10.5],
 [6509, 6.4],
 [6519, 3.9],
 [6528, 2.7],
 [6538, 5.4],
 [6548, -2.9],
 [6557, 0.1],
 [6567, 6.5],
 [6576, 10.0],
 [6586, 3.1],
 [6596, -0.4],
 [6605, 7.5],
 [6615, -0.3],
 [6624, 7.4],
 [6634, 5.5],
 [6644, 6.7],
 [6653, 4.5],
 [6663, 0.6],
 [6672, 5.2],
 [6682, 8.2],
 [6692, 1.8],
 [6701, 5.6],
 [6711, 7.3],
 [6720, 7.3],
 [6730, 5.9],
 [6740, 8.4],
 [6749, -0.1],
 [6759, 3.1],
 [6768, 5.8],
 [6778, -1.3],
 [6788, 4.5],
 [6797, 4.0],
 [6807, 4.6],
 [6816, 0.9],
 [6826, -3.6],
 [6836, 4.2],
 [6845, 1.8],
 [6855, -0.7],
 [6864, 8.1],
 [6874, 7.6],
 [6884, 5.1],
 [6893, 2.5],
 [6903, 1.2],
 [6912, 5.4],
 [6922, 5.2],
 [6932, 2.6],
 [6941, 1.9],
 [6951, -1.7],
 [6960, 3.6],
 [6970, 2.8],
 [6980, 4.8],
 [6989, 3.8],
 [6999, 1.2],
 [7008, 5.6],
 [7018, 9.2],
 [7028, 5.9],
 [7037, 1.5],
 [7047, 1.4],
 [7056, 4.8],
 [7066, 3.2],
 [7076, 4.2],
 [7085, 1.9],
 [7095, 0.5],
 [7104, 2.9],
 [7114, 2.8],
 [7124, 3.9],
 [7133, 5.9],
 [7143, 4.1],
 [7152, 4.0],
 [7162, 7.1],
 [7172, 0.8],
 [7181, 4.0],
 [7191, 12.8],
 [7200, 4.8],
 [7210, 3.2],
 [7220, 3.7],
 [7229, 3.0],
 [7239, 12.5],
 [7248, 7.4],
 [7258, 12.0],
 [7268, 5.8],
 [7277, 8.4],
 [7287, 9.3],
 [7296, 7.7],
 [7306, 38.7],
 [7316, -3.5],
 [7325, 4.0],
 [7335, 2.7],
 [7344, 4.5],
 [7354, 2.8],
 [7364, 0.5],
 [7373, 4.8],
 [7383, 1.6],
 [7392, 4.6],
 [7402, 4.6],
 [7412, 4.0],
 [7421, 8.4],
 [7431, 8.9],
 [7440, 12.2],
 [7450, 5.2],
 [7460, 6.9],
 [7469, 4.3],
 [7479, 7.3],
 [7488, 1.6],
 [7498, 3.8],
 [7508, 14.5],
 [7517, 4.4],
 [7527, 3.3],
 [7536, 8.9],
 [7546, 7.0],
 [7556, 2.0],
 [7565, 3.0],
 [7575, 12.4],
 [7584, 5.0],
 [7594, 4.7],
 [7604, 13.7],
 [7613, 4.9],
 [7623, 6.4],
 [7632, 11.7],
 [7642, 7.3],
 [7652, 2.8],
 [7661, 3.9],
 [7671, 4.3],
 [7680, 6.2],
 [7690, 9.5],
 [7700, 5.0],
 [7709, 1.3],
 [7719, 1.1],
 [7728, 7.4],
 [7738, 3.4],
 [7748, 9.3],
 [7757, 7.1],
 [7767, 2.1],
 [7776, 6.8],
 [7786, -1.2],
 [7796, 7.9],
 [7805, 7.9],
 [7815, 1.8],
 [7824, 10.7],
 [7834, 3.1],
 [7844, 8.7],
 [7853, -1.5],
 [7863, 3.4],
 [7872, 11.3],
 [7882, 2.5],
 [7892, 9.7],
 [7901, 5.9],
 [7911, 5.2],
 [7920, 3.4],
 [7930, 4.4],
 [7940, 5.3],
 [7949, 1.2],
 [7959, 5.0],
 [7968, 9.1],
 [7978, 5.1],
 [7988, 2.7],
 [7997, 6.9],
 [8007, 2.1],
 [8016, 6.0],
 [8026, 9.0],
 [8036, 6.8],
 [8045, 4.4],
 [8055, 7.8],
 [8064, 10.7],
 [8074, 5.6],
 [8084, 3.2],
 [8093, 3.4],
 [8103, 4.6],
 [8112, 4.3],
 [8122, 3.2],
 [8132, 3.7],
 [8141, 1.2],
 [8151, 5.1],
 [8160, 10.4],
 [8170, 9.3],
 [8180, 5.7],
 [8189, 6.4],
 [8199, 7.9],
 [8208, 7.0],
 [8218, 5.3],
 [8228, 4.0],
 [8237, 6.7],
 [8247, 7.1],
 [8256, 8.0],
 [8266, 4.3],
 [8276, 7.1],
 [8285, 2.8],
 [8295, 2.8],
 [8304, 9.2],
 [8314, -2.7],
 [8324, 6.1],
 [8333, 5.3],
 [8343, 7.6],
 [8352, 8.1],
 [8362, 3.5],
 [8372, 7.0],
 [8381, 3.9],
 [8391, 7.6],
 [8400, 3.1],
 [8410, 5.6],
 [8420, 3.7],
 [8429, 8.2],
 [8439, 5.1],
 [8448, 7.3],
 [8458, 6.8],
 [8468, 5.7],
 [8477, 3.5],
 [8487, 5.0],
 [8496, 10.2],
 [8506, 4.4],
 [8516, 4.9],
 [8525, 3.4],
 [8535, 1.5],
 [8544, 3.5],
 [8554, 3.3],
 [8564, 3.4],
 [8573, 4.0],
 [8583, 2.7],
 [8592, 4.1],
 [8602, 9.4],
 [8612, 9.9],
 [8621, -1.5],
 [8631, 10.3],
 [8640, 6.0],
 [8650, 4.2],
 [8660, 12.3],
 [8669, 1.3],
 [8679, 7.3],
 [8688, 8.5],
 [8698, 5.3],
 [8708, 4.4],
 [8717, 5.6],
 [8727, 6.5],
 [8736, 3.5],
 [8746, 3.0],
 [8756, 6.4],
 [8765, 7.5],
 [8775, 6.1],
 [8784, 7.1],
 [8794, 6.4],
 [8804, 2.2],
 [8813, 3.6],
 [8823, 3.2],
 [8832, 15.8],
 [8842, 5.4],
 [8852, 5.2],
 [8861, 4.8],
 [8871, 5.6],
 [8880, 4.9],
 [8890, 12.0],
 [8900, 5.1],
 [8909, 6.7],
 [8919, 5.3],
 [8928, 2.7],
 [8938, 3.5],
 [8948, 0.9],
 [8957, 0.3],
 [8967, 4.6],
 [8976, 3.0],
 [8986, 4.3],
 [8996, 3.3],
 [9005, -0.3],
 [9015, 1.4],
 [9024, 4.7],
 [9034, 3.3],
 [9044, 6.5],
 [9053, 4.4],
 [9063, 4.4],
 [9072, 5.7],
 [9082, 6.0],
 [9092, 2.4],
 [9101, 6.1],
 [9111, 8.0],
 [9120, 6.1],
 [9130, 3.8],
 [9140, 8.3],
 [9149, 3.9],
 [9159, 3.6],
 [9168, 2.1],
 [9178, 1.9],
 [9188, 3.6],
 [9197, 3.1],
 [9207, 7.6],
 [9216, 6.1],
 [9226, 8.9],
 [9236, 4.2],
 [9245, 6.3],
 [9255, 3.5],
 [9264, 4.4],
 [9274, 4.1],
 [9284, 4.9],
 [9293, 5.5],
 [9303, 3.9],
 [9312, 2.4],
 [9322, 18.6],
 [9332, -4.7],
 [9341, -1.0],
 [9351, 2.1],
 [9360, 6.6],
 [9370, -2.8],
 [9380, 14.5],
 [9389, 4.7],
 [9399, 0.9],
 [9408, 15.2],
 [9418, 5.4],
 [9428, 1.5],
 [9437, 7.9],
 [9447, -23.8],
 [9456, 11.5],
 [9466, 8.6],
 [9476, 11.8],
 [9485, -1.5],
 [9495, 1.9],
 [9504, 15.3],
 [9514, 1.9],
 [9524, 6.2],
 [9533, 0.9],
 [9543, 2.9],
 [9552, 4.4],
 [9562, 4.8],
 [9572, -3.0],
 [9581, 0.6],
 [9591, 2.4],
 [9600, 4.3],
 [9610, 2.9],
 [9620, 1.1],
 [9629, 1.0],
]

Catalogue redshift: 0.96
